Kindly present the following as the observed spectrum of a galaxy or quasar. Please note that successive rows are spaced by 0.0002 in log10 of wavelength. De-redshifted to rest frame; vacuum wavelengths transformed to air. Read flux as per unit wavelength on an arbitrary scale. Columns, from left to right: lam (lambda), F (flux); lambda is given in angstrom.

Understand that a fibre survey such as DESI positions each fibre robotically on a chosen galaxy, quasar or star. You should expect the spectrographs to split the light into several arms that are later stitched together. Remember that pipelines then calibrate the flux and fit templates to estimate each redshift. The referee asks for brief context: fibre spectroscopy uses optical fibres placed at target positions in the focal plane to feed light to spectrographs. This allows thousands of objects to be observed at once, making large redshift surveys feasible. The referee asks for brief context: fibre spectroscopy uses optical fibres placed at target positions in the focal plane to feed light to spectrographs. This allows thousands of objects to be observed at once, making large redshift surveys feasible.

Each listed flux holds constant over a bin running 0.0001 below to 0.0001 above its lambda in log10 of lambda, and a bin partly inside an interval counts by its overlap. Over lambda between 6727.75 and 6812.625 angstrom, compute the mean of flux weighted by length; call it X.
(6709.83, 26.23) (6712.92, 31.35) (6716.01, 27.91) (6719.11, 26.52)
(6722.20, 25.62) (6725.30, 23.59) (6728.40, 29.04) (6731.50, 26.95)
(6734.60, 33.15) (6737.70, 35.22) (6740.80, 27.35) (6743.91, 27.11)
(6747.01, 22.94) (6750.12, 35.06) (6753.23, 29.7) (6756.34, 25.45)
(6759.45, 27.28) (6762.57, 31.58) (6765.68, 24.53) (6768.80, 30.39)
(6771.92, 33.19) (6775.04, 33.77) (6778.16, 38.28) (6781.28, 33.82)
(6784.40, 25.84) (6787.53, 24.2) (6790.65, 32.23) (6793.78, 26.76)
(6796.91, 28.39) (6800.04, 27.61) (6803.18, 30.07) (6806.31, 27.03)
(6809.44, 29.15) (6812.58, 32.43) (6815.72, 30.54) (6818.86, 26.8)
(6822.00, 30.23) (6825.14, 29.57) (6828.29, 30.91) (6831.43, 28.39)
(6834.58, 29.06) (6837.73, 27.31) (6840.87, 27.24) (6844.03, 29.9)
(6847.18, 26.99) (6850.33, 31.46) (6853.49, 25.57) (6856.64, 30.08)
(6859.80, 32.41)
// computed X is 29.5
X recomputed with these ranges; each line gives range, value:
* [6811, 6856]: 29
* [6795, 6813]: 28.9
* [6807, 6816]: 30.4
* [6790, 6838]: 29.1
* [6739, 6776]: 29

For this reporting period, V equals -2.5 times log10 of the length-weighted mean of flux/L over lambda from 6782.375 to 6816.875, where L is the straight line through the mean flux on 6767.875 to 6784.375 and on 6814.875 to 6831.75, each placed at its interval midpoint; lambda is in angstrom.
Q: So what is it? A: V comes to 0.098 mag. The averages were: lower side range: 33.3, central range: 28.6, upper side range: 29.4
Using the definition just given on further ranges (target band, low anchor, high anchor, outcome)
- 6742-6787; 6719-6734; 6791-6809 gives -0.08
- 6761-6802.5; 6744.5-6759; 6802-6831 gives -0.05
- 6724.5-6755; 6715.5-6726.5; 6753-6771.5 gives -0.08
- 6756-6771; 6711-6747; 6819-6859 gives 0.01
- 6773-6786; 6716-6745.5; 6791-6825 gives -0.15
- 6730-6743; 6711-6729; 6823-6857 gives -0.12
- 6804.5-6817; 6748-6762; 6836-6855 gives -0.05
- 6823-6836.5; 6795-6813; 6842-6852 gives -0.01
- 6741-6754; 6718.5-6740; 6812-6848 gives 0.01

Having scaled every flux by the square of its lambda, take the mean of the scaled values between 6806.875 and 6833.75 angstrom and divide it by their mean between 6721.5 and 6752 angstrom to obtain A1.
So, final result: 1.1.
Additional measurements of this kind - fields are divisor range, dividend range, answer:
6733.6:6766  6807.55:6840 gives 1.03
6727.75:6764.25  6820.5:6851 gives 1.02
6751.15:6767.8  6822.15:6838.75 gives 1.06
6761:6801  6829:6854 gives 0.96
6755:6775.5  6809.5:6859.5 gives 1.02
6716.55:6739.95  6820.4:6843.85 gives 1.05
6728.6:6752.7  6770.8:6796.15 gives 1.05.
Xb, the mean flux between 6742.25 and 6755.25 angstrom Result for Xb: 28.6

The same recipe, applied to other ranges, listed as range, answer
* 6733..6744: 31.2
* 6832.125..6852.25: 28.6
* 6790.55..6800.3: 28.4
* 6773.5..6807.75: 29.8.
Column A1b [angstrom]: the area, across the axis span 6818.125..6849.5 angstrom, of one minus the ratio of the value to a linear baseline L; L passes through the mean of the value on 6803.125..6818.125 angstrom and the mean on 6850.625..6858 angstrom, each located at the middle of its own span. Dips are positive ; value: 0.3 angstrom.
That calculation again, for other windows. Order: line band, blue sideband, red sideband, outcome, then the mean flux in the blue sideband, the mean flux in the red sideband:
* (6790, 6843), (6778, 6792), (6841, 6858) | 0.73 angstrom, 30.1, 28.7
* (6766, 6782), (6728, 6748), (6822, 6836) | -2.16 angstrom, 29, 29.6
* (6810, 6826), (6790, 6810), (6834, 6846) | -0.81 angstrom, 28.6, 28.3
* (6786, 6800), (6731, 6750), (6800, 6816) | 0.78 angstrom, 29.4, 29.6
